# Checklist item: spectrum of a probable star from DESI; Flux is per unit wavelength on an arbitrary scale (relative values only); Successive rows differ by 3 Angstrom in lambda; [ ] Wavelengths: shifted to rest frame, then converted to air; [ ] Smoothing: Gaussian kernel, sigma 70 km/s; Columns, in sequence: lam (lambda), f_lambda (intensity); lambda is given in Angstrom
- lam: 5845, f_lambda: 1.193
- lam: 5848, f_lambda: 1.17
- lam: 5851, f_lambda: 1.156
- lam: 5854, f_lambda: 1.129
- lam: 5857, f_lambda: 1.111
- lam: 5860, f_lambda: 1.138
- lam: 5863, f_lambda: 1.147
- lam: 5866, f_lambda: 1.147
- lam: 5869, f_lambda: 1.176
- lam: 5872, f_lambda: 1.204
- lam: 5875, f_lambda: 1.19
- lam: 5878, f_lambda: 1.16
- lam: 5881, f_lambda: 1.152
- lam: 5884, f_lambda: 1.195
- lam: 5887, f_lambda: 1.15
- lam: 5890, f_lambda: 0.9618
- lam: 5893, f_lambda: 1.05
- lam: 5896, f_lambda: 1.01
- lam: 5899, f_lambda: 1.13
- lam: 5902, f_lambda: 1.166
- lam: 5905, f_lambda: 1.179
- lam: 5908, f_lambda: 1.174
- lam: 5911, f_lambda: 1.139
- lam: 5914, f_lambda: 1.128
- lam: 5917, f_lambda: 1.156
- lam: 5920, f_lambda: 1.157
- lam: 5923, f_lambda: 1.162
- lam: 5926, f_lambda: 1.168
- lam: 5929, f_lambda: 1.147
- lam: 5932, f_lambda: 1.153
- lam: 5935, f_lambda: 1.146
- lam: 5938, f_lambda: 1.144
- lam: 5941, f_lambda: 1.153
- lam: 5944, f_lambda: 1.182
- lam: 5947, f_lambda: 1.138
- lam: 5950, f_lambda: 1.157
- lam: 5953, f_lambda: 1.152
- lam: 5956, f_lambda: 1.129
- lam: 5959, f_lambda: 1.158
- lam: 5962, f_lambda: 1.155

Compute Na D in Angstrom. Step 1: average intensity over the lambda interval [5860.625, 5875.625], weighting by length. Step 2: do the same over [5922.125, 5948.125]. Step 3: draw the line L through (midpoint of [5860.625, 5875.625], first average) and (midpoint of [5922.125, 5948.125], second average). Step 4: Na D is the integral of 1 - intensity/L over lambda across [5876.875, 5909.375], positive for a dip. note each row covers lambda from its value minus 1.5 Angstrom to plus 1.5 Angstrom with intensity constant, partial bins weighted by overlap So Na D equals 1.2 Angstrom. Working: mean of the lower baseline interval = 1.17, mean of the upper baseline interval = 1.15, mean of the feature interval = 1.12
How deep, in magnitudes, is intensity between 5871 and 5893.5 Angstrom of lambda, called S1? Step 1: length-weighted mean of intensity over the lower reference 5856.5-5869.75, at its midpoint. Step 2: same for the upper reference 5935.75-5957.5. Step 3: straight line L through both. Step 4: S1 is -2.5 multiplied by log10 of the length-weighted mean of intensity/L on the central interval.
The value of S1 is 0.01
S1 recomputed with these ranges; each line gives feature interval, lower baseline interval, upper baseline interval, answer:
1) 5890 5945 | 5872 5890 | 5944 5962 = 0.02 mag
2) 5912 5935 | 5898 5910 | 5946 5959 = 0.00 mag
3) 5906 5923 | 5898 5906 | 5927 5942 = 0.00 mag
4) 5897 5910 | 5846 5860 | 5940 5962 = -0.01 mag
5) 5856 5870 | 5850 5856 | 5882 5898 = -0.02 mag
